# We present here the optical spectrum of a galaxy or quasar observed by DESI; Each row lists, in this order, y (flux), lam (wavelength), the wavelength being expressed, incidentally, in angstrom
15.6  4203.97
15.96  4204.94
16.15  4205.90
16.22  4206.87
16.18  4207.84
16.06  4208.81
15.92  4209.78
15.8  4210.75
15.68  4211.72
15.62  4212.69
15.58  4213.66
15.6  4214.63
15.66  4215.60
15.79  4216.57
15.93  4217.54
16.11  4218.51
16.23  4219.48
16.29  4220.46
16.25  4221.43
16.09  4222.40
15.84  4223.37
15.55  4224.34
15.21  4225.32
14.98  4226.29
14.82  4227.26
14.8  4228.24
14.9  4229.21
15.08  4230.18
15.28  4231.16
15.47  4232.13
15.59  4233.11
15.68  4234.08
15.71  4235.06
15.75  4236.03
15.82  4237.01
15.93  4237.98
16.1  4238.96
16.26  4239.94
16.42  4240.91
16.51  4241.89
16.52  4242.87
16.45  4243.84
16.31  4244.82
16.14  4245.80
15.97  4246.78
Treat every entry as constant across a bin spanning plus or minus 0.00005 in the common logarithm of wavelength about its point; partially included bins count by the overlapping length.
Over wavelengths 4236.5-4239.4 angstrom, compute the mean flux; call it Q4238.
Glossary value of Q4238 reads 15.9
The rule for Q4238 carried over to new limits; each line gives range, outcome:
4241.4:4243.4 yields 16.5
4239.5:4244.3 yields 16.5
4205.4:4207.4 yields 16.2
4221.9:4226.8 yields 15.6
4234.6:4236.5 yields 15.8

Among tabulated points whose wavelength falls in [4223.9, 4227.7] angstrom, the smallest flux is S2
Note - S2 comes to 14.82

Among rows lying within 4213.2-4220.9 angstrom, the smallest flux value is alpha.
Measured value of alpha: 15.58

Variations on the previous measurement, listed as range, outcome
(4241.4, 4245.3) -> 16.31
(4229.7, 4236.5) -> 15.08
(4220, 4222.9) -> 16.09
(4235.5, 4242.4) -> 15.75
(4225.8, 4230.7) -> 14.8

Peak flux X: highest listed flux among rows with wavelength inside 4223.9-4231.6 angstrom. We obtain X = 15.55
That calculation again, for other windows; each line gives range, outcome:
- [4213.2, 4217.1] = 15.79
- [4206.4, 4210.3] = 16.22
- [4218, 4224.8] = 16.29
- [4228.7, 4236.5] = 15.75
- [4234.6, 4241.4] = 16.42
